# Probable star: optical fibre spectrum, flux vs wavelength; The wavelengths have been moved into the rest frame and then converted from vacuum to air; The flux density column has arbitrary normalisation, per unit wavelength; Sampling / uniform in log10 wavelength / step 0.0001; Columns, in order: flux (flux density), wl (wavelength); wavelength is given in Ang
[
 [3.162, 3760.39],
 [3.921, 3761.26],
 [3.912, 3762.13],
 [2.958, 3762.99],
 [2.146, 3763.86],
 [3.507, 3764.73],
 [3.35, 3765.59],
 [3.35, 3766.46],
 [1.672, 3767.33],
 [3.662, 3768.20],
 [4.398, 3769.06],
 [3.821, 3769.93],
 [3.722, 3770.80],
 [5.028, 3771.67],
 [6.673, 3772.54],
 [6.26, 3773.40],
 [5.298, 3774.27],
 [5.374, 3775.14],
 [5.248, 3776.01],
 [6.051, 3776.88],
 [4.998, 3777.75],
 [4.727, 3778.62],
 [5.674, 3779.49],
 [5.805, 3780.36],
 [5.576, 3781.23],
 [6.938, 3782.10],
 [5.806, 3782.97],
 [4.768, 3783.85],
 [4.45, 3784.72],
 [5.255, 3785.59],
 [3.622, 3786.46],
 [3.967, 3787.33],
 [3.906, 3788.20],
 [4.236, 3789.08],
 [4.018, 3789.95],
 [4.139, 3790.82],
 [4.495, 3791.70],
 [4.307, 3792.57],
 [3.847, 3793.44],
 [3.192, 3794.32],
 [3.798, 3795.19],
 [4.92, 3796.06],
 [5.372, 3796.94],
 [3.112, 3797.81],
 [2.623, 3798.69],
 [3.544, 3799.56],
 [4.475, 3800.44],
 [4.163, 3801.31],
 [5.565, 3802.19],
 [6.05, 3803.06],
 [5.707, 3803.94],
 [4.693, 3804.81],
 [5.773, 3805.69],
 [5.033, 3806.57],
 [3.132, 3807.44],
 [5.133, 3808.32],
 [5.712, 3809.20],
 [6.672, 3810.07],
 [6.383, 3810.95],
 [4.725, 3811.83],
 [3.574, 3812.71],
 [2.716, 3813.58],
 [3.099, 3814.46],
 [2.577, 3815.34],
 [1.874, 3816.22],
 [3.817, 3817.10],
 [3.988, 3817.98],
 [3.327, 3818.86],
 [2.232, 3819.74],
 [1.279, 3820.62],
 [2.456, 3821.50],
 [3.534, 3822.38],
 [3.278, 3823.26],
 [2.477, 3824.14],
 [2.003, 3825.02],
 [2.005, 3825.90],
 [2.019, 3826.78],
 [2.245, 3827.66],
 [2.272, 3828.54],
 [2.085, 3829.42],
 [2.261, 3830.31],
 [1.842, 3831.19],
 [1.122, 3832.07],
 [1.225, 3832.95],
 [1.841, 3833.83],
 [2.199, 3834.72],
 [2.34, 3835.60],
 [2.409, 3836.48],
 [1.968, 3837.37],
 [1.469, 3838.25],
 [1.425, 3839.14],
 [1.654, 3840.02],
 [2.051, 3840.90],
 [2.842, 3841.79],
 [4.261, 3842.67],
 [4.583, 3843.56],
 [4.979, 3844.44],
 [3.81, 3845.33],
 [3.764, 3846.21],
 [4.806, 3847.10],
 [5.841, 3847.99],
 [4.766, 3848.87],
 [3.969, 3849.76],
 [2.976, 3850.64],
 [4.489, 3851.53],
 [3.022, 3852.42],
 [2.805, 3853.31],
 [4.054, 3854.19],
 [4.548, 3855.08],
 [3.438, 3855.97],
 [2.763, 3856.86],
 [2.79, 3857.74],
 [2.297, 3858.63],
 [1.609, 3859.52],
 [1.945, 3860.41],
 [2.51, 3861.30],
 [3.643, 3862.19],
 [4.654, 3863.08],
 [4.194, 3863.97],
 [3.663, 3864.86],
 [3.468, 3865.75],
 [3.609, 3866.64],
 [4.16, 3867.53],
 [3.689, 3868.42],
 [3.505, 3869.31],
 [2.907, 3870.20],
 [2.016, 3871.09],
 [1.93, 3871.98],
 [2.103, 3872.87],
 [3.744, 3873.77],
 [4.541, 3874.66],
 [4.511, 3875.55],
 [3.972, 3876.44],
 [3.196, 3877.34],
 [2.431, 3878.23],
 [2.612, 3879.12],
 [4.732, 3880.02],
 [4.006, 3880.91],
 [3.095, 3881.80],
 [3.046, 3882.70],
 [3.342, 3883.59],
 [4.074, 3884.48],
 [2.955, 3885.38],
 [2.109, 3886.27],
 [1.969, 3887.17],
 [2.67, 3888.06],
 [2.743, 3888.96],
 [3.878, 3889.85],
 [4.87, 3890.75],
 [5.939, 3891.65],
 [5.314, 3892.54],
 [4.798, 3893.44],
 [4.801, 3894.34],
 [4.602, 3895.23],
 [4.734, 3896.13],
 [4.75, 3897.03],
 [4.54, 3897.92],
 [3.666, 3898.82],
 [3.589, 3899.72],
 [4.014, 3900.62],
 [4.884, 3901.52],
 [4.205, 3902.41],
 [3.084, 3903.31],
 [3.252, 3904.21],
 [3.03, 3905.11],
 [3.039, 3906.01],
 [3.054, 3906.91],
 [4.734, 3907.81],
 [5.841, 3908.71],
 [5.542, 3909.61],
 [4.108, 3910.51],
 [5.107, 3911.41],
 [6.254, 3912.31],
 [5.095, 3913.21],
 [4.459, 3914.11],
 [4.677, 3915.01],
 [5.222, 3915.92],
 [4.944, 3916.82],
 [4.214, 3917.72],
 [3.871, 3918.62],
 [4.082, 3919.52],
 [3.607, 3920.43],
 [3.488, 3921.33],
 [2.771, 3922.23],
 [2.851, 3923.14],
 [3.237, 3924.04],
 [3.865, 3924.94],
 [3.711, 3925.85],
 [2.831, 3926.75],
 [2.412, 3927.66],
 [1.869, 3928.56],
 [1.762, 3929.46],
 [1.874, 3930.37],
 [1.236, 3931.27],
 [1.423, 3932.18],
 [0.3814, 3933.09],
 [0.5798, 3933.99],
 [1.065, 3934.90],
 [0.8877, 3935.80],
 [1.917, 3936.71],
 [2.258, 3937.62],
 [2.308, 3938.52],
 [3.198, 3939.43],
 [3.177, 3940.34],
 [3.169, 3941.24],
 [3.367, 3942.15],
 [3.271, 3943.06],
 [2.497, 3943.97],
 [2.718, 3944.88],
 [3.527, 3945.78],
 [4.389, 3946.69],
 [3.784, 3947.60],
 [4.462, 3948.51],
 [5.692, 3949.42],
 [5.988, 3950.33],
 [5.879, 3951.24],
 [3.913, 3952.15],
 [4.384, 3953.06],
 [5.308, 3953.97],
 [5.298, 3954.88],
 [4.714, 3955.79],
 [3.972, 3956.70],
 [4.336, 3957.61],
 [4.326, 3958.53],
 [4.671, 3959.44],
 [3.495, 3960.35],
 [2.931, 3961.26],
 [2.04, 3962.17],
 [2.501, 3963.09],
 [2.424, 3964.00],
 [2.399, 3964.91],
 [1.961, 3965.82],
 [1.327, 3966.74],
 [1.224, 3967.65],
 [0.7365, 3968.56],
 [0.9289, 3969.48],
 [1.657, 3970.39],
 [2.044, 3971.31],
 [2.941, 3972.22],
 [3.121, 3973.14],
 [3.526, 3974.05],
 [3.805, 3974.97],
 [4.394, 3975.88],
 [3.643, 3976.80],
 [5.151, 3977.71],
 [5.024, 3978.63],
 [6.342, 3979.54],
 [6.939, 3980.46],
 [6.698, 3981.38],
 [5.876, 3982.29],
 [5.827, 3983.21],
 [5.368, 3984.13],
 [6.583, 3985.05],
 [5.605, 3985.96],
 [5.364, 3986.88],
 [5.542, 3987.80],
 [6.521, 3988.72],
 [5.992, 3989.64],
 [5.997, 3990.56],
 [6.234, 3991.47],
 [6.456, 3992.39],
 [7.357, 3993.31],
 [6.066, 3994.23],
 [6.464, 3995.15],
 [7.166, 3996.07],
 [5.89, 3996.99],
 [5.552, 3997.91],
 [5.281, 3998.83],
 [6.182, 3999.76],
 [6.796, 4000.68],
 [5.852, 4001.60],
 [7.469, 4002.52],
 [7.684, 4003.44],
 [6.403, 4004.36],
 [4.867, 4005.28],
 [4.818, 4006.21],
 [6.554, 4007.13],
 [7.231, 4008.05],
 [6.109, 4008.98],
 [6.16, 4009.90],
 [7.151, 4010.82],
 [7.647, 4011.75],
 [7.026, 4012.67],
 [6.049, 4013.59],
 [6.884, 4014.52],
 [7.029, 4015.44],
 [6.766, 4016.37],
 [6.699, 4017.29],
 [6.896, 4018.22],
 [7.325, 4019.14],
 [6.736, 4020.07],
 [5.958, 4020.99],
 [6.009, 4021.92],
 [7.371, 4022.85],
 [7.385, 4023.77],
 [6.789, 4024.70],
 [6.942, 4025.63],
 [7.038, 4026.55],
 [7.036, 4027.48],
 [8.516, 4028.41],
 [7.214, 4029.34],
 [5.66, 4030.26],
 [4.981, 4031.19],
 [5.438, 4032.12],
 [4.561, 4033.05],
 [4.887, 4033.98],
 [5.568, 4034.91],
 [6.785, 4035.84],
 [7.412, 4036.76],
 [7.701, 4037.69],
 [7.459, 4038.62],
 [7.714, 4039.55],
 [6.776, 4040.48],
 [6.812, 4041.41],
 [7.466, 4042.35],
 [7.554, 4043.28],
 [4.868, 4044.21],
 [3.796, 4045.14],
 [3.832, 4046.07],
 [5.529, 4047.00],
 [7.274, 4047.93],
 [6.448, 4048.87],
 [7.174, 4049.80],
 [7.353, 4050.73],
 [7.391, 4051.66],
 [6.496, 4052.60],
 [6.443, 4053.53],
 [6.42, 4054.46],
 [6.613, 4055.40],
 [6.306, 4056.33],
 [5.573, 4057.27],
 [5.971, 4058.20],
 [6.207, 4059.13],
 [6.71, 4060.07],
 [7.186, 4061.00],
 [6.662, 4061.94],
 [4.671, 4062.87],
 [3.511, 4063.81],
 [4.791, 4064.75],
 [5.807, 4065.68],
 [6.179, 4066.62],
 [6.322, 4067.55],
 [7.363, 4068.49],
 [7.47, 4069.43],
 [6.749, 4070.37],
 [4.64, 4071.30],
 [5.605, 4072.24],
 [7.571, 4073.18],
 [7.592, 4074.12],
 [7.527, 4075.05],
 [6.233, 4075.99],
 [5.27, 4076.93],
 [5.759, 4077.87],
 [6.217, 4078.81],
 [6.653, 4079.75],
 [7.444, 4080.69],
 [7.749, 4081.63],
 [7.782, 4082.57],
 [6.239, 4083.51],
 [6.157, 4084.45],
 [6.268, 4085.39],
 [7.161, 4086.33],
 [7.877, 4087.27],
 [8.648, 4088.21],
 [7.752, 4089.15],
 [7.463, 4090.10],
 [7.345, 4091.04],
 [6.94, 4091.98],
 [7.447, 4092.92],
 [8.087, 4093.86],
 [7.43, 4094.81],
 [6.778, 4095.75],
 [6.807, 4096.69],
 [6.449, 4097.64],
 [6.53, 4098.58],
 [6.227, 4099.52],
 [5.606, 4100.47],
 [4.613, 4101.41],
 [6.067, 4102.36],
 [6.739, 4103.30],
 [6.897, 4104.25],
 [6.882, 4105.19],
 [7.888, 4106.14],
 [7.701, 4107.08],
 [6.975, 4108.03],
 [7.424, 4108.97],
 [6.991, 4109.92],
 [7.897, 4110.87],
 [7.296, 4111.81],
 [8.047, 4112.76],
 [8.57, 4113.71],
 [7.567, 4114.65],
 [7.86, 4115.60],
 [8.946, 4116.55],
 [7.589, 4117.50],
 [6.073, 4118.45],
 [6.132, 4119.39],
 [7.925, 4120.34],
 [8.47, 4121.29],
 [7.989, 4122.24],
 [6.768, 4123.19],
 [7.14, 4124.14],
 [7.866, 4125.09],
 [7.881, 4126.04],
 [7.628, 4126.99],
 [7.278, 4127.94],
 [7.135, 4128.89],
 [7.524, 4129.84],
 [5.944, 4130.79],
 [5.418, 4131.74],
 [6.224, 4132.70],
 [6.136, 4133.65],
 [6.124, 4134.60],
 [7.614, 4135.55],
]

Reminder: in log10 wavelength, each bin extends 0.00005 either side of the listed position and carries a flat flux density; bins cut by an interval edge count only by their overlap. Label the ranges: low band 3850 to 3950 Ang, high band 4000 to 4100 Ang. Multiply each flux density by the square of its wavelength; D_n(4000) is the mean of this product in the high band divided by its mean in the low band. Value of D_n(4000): 2.0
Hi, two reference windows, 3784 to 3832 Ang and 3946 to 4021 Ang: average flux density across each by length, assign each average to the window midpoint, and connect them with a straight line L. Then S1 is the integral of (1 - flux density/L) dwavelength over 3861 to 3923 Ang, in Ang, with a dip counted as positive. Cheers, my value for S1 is 7.5 Ang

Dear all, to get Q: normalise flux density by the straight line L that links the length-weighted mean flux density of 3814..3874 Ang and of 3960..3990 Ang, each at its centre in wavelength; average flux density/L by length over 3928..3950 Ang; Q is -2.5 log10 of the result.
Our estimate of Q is 0.40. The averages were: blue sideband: 2.95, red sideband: 3.94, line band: 2.56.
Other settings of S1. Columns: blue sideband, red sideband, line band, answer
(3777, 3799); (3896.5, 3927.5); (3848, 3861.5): 3.2 Ang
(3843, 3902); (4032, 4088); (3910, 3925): 0.3 Ang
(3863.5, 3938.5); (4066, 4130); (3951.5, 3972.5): 7.0 Ang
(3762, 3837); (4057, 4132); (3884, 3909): 4.7 Ang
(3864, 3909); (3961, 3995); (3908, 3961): 5.4 Ang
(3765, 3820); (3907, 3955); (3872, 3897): 0.8 Ang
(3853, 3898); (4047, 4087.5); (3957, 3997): 5.6 Ang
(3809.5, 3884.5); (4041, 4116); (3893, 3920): -2.3 Ang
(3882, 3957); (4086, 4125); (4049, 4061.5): -0.6 Ang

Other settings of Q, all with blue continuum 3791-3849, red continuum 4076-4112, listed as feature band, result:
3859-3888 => 0.26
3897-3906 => 0.17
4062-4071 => 0.12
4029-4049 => 0.01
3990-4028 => -0.13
